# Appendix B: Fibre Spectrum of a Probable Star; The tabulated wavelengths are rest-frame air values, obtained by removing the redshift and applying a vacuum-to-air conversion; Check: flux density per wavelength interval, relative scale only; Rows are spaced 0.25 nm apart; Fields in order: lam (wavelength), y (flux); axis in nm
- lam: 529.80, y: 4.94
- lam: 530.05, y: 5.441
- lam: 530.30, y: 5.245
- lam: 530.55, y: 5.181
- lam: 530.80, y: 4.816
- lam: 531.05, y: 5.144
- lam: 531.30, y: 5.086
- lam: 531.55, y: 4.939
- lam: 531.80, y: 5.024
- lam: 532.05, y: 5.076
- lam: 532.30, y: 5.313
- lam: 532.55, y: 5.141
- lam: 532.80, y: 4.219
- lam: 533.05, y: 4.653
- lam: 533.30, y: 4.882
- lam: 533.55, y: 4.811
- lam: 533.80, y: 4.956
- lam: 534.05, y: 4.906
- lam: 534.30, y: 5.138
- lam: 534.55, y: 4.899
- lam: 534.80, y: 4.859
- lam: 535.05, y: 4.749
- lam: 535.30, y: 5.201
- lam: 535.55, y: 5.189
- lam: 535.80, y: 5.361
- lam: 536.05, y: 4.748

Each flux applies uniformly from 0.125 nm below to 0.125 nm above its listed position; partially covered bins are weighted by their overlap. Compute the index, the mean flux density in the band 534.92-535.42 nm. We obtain 4.97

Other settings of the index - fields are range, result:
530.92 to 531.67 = 5.06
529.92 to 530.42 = 5.34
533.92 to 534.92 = 4.95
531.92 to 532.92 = 4.94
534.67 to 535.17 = 4.81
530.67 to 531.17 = 4.98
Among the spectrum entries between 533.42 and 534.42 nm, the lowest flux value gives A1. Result 4.811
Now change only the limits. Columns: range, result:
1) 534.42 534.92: 4.859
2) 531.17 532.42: 4.939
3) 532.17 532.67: 5.141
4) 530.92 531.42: 5.086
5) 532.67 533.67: 4.219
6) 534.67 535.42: 4.749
